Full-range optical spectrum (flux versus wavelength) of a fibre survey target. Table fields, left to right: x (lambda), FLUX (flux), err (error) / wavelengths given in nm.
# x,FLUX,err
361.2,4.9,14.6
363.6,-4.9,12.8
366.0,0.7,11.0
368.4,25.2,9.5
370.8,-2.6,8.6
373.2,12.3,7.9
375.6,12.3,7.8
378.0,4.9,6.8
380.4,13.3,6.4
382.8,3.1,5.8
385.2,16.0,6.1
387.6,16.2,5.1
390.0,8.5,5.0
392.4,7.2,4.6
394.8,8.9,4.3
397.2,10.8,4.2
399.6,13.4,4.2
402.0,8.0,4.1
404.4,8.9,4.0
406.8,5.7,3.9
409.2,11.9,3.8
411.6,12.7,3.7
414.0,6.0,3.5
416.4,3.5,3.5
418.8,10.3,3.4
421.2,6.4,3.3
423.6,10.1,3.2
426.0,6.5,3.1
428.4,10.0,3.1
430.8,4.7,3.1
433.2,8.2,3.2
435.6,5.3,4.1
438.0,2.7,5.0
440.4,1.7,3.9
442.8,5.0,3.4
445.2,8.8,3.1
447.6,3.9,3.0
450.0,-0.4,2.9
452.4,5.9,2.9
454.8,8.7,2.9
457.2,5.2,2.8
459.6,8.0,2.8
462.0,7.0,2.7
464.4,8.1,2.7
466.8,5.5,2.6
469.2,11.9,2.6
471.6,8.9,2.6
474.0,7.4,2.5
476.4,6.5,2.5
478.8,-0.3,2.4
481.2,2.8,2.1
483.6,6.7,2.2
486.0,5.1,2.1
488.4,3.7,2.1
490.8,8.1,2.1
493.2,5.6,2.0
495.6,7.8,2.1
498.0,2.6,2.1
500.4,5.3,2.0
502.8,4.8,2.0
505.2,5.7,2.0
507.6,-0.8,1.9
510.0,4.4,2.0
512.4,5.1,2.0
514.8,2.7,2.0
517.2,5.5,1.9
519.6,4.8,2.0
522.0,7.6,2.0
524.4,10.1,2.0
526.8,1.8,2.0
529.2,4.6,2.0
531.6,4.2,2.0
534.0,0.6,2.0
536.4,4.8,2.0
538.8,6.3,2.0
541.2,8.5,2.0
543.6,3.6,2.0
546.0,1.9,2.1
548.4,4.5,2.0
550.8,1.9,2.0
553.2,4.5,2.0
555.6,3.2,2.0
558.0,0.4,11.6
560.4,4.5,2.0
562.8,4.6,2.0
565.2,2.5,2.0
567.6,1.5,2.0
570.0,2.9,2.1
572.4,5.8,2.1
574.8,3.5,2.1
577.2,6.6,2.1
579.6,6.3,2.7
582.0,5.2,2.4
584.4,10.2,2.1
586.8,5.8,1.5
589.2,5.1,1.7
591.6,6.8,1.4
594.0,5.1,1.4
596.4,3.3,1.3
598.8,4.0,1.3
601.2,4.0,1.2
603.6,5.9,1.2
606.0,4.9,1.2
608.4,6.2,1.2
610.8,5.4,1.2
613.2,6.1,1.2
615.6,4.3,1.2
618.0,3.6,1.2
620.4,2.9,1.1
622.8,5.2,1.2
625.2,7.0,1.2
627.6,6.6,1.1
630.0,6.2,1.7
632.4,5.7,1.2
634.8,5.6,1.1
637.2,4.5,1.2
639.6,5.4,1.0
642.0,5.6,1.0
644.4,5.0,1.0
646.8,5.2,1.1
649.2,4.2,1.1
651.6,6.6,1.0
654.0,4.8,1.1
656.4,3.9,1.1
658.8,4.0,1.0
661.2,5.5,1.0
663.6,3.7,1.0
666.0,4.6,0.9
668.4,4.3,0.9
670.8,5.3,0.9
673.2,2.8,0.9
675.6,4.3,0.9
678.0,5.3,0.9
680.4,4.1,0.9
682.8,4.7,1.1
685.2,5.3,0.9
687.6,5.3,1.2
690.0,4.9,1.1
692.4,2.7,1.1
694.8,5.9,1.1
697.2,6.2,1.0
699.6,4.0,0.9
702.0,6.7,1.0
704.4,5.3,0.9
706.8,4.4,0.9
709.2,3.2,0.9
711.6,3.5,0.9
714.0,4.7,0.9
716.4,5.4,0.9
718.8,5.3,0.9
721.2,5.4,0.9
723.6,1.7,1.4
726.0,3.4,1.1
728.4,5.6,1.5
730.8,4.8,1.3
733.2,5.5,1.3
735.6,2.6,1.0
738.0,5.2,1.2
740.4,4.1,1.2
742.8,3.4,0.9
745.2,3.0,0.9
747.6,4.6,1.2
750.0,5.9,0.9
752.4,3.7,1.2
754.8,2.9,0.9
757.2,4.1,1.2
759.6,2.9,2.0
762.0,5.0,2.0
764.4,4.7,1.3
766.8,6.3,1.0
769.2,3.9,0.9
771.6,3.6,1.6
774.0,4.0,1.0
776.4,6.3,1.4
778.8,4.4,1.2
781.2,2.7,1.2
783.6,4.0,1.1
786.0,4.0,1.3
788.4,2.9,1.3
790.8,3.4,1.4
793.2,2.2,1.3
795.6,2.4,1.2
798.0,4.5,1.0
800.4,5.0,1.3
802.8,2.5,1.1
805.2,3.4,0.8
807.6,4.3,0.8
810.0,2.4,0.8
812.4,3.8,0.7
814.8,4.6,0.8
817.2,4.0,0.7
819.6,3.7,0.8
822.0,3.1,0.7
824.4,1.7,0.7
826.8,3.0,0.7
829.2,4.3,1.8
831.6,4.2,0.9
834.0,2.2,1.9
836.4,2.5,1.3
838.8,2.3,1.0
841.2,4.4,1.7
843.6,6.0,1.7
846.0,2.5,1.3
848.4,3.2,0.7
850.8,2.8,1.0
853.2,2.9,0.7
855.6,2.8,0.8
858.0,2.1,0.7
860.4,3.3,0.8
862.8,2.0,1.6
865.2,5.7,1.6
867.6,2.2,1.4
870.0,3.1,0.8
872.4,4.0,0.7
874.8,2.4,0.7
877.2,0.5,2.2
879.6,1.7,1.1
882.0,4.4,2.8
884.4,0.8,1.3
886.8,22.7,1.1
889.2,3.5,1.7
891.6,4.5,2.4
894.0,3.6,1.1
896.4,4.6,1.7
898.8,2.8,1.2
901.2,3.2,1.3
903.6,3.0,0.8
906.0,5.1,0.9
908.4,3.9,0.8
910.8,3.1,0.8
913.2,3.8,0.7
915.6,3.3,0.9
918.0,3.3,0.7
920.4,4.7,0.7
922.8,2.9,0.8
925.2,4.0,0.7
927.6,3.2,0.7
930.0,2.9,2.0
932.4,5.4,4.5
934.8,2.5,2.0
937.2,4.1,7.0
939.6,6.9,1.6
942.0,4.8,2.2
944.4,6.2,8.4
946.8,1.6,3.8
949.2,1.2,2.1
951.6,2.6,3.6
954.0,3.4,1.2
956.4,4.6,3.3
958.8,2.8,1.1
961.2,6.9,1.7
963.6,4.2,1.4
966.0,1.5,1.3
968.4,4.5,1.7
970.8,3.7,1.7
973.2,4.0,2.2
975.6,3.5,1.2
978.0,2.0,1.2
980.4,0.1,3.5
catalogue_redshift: 1.377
